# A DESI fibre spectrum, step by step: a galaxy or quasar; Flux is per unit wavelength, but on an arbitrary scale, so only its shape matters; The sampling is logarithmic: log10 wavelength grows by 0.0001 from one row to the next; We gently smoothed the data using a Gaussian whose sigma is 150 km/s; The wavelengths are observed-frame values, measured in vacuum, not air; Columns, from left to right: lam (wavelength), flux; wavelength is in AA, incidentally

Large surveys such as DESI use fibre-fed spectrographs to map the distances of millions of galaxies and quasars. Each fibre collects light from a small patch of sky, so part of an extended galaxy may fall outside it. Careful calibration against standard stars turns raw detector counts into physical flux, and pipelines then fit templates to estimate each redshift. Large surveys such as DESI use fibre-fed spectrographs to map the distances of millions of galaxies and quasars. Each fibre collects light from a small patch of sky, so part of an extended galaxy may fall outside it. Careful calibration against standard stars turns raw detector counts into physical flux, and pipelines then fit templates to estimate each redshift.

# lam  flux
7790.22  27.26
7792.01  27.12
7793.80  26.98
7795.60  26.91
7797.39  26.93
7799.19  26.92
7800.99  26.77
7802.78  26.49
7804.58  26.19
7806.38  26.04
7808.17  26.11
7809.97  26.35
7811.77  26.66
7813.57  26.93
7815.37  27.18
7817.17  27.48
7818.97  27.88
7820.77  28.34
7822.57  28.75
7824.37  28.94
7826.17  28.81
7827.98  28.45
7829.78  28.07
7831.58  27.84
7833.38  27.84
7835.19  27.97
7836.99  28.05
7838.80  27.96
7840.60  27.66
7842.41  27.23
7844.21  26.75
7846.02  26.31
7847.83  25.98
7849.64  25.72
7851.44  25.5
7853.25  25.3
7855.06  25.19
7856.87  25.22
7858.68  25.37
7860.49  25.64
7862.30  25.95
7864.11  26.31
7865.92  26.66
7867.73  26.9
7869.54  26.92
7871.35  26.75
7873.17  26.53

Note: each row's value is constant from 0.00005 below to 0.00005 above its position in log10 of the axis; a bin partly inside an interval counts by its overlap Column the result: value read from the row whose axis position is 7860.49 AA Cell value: 25.64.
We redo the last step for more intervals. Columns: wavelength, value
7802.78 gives 26.49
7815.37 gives 27.18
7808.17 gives 26.11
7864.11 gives 26.31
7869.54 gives 26.92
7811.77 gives 26.66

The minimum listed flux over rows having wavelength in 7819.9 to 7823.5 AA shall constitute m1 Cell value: 28.34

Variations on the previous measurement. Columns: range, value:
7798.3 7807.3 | 26.04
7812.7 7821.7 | 26.93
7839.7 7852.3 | 25.5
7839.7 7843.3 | 27.23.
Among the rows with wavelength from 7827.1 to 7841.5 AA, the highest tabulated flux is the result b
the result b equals 28.45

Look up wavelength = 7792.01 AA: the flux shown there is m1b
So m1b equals 27.12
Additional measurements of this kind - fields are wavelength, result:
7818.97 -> 27.88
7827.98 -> 28.45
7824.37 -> 28.94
